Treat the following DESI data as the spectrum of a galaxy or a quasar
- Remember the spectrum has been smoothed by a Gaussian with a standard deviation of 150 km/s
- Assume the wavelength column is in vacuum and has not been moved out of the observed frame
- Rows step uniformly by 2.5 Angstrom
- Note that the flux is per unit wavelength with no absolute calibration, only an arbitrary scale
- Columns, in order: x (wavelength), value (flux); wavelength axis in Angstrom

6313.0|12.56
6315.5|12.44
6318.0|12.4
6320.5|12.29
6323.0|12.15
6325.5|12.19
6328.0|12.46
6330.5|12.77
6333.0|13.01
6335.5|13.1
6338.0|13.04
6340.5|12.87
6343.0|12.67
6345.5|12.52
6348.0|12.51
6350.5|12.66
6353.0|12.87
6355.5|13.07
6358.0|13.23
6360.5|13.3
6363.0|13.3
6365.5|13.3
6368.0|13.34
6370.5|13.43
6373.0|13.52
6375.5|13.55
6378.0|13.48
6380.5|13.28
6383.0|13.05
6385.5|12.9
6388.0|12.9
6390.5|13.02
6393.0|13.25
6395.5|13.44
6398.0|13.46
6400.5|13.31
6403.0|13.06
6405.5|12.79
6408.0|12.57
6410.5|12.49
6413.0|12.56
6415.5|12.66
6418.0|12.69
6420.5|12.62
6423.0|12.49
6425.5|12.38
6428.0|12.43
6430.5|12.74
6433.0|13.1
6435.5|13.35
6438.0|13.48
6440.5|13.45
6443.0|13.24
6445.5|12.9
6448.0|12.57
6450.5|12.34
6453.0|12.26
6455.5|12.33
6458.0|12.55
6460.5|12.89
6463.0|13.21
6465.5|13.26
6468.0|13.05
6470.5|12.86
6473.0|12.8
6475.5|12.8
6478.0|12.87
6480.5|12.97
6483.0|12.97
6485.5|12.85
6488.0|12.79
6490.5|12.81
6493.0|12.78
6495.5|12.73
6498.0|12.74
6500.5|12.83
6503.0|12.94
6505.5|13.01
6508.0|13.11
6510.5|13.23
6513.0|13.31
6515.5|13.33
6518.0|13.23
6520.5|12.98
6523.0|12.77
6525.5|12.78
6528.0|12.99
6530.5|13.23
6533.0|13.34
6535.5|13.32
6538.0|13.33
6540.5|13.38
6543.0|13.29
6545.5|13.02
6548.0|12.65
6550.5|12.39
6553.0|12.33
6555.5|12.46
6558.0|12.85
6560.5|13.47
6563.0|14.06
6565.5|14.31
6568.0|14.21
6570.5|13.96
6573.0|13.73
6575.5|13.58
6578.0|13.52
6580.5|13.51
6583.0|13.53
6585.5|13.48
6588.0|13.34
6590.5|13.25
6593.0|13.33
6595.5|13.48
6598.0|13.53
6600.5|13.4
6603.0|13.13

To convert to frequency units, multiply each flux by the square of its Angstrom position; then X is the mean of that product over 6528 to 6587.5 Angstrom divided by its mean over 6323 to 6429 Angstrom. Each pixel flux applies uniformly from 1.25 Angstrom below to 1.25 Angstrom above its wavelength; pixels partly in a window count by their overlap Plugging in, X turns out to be 1.09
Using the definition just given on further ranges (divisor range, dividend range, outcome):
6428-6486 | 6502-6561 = 1.03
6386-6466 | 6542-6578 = 1.08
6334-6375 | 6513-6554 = 1.06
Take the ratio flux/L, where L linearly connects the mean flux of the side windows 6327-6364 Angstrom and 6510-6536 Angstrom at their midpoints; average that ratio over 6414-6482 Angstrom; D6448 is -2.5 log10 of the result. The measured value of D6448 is 0.02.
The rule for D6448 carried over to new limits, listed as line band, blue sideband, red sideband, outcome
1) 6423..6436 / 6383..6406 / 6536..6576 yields 0.04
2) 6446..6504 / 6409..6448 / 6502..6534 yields 0.01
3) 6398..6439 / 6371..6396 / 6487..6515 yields 0.03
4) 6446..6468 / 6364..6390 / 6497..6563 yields 0.04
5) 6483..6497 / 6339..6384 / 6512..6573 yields 0.03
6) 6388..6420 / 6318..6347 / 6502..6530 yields -0.01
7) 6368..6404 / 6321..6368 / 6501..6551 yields -0.03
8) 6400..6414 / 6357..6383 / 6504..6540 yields 0.04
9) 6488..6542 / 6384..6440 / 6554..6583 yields 0.03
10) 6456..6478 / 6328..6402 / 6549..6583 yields 0.03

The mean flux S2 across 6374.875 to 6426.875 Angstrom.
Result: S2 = 12.9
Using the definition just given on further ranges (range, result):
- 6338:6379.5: 13.1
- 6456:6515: 12.9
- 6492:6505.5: 12.8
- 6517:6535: 13.1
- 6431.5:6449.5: 13.1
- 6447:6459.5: 12.4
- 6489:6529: 13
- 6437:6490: 12.9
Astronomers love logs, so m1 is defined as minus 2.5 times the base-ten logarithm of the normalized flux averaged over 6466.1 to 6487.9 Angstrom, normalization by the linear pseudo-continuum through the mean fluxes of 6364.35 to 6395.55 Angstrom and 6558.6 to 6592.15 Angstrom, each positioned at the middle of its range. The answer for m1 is 0.05 mag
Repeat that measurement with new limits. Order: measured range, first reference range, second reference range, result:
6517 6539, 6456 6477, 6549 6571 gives 0.01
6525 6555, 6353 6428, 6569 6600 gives 0.03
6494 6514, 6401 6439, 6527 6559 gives -0.01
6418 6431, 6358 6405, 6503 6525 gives 0.06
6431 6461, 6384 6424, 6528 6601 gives 0.01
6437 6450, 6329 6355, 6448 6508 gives -0.02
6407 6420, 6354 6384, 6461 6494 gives 0.05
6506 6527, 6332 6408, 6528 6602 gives 0.02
